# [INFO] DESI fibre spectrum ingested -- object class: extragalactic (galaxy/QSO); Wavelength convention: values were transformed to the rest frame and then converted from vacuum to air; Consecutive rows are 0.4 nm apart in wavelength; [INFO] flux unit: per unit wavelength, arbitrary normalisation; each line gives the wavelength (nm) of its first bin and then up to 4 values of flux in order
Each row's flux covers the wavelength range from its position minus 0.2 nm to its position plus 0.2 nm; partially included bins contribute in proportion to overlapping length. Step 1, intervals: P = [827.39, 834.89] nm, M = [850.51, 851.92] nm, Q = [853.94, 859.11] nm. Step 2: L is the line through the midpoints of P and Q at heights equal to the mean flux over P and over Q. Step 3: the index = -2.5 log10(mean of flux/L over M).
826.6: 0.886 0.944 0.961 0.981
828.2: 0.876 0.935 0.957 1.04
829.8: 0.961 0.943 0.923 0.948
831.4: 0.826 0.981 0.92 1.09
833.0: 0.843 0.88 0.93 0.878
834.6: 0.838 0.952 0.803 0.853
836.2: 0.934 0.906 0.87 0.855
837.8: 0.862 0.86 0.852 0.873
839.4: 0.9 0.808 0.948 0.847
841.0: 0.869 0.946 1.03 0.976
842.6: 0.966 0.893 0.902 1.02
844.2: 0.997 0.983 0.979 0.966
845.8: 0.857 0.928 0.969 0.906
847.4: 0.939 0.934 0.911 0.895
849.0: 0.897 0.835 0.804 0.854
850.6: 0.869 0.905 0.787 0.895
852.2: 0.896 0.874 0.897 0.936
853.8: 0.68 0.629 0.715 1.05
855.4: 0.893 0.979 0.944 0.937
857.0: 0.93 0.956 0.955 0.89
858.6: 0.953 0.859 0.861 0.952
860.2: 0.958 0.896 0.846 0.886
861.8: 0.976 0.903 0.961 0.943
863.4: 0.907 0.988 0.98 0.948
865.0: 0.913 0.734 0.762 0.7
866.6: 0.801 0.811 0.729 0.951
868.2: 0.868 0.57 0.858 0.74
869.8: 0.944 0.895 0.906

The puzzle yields 0.05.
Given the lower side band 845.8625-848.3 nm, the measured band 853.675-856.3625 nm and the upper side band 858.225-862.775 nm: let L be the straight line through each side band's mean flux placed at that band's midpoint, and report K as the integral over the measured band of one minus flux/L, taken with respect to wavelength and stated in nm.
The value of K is 0.22 nm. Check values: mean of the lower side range 0.928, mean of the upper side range 0.913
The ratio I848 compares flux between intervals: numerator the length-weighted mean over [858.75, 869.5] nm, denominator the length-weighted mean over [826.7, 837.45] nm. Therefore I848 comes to 0.94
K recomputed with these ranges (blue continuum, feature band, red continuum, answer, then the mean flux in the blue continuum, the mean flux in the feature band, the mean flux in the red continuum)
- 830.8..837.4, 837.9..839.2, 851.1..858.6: 0.052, 0.902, 0.862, 0.882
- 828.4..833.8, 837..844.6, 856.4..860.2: 0.186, 0.942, 0.912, 0.923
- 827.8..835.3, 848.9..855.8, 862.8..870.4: 0.216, 0.929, 0.851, 0.844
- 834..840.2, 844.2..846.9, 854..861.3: -0.201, 0.872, 0.949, 0.9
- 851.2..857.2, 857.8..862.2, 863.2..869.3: -0.298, 0.869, 0.91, 0.833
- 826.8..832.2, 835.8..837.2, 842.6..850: 0.059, 0.943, 0.896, 0.924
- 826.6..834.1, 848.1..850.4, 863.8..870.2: 0.046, 0.939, 0.864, 0.828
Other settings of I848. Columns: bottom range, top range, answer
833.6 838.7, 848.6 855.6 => 0.97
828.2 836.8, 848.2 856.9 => 0.94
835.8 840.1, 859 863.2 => 1.05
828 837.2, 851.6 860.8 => 0.97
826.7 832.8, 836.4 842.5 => 0.94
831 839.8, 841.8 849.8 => 1.05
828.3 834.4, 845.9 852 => 0.95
